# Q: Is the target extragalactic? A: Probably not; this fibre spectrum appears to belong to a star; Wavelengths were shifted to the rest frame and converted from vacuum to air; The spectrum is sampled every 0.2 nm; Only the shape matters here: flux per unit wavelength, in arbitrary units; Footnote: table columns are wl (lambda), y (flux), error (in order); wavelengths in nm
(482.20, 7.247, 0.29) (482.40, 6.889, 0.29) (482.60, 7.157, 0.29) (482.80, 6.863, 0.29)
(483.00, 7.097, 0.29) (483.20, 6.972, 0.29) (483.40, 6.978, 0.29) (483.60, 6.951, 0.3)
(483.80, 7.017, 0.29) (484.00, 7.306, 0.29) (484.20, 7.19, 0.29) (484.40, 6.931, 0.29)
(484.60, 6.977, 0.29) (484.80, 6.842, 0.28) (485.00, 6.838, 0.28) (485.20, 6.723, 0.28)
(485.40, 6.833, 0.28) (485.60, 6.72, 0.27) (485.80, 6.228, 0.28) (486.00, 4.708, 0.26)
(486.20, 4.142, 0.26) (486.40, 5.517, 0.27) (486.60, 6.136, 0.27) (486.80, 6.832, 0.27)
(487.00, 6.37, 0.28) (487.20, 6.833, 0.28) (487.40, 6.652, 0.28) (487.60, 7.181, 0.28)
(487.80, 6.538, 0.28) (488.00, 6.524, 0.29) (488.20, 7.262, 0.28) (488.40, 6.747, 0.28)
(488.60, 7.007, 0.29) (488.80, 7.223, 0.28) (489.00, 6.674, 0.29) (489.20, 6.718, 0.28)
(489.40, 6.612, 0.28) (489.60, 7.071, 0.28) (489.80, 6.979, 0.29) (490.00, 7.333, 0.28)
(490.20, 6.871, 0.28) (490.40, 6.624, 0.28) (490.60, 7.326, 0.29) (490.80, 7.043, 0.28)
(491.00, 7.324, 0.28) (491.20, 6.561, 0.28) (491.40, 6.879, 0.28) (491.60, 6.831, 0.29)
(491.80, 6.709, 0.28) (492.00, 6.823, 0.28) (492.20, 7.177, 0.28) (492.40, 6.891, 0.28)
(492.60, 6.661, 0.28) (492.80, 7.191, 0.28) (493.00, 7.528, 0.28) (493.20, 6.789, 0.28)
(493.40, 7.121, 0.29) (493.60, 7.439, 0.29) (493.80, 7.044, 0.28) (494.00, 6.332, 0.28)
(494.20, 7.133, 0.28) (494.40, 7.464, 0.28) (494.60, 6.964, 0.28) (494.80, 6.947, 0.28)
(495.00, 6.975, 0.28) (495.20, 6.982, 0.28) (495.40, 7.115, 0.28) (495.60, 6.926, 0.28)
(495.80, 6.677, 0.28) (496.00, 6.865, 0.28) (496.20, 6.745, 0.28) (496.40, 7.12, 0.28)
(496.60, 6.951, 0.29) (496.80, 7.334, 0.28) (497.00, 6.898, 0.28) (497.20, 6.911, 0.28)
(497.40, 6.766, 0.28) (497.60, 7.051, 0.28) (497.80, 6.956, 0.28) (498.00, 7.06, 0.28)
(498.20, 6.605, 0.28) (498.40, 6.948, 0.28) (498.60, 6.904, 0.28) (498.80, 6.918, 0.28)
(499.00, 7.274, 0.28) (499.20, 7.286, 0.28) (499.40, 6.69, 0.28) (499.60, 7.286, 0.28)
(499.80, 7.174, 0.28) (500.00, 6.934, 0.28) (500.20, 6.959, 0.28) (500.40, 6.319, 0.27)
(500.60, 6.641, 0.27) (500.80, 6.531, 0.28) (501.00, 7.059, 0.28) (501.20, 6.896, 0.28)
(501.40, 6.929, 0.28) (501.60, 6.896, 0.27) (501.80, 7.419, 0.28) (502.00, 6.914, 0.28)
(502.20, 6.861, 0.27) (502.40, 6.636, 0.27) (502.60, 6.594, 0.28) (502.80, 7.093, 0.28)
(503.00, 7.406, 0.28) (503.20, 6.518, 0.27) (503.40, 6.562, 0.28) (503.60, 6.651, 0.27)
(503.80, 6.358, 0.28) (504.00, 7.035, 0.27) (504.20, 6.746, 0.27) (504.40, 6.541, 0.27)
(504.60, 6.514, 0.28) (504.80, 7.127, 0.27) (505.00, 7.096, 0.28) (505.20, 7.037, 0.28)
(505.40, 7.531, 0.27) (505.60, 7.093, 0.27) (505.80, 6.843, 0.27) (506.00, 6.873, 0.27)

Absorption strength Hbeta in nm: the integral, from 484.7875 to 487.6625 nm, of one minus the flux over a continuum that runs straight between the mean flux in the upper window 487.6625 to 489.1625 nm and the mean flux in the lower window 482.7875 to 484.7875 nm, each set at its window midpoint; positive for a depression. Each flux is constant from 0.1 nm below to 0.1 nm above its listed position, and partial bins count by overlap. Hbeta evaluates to 0.27 nm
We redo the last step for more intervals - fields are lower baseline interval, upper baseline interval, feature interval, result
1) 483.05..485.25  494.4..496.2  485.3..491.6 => 0.307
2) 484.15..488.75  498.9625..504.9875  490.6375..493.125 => -0.128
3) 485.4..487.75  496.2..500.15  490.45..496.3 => -0.291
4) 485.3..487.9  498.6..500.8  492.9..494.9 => -0.142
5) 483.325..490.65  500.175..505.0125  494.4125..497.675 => -0.102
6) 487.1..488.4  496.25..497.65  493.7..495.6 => -0.011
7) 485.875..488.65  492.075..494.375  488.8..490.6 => -0.082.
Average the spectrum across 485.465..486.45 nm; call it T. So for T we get 5.51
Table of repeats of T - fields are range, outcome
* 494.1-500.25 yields 6.99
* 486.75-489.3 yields 6.81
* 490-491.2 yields 7.02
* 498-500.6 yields 6.93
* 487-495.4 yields 6.95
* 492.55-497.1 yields 7.01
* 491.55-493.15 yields 6.98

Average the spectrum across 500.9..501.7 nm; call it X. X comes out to 6.95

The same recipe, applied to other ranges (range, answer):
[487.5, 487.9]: 6.86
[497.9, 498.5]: 6.87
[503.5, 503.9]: 6.5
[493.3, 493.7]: 7.28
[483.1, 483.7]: 6.97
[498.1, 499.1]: 6.93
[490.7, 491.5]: 6.95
